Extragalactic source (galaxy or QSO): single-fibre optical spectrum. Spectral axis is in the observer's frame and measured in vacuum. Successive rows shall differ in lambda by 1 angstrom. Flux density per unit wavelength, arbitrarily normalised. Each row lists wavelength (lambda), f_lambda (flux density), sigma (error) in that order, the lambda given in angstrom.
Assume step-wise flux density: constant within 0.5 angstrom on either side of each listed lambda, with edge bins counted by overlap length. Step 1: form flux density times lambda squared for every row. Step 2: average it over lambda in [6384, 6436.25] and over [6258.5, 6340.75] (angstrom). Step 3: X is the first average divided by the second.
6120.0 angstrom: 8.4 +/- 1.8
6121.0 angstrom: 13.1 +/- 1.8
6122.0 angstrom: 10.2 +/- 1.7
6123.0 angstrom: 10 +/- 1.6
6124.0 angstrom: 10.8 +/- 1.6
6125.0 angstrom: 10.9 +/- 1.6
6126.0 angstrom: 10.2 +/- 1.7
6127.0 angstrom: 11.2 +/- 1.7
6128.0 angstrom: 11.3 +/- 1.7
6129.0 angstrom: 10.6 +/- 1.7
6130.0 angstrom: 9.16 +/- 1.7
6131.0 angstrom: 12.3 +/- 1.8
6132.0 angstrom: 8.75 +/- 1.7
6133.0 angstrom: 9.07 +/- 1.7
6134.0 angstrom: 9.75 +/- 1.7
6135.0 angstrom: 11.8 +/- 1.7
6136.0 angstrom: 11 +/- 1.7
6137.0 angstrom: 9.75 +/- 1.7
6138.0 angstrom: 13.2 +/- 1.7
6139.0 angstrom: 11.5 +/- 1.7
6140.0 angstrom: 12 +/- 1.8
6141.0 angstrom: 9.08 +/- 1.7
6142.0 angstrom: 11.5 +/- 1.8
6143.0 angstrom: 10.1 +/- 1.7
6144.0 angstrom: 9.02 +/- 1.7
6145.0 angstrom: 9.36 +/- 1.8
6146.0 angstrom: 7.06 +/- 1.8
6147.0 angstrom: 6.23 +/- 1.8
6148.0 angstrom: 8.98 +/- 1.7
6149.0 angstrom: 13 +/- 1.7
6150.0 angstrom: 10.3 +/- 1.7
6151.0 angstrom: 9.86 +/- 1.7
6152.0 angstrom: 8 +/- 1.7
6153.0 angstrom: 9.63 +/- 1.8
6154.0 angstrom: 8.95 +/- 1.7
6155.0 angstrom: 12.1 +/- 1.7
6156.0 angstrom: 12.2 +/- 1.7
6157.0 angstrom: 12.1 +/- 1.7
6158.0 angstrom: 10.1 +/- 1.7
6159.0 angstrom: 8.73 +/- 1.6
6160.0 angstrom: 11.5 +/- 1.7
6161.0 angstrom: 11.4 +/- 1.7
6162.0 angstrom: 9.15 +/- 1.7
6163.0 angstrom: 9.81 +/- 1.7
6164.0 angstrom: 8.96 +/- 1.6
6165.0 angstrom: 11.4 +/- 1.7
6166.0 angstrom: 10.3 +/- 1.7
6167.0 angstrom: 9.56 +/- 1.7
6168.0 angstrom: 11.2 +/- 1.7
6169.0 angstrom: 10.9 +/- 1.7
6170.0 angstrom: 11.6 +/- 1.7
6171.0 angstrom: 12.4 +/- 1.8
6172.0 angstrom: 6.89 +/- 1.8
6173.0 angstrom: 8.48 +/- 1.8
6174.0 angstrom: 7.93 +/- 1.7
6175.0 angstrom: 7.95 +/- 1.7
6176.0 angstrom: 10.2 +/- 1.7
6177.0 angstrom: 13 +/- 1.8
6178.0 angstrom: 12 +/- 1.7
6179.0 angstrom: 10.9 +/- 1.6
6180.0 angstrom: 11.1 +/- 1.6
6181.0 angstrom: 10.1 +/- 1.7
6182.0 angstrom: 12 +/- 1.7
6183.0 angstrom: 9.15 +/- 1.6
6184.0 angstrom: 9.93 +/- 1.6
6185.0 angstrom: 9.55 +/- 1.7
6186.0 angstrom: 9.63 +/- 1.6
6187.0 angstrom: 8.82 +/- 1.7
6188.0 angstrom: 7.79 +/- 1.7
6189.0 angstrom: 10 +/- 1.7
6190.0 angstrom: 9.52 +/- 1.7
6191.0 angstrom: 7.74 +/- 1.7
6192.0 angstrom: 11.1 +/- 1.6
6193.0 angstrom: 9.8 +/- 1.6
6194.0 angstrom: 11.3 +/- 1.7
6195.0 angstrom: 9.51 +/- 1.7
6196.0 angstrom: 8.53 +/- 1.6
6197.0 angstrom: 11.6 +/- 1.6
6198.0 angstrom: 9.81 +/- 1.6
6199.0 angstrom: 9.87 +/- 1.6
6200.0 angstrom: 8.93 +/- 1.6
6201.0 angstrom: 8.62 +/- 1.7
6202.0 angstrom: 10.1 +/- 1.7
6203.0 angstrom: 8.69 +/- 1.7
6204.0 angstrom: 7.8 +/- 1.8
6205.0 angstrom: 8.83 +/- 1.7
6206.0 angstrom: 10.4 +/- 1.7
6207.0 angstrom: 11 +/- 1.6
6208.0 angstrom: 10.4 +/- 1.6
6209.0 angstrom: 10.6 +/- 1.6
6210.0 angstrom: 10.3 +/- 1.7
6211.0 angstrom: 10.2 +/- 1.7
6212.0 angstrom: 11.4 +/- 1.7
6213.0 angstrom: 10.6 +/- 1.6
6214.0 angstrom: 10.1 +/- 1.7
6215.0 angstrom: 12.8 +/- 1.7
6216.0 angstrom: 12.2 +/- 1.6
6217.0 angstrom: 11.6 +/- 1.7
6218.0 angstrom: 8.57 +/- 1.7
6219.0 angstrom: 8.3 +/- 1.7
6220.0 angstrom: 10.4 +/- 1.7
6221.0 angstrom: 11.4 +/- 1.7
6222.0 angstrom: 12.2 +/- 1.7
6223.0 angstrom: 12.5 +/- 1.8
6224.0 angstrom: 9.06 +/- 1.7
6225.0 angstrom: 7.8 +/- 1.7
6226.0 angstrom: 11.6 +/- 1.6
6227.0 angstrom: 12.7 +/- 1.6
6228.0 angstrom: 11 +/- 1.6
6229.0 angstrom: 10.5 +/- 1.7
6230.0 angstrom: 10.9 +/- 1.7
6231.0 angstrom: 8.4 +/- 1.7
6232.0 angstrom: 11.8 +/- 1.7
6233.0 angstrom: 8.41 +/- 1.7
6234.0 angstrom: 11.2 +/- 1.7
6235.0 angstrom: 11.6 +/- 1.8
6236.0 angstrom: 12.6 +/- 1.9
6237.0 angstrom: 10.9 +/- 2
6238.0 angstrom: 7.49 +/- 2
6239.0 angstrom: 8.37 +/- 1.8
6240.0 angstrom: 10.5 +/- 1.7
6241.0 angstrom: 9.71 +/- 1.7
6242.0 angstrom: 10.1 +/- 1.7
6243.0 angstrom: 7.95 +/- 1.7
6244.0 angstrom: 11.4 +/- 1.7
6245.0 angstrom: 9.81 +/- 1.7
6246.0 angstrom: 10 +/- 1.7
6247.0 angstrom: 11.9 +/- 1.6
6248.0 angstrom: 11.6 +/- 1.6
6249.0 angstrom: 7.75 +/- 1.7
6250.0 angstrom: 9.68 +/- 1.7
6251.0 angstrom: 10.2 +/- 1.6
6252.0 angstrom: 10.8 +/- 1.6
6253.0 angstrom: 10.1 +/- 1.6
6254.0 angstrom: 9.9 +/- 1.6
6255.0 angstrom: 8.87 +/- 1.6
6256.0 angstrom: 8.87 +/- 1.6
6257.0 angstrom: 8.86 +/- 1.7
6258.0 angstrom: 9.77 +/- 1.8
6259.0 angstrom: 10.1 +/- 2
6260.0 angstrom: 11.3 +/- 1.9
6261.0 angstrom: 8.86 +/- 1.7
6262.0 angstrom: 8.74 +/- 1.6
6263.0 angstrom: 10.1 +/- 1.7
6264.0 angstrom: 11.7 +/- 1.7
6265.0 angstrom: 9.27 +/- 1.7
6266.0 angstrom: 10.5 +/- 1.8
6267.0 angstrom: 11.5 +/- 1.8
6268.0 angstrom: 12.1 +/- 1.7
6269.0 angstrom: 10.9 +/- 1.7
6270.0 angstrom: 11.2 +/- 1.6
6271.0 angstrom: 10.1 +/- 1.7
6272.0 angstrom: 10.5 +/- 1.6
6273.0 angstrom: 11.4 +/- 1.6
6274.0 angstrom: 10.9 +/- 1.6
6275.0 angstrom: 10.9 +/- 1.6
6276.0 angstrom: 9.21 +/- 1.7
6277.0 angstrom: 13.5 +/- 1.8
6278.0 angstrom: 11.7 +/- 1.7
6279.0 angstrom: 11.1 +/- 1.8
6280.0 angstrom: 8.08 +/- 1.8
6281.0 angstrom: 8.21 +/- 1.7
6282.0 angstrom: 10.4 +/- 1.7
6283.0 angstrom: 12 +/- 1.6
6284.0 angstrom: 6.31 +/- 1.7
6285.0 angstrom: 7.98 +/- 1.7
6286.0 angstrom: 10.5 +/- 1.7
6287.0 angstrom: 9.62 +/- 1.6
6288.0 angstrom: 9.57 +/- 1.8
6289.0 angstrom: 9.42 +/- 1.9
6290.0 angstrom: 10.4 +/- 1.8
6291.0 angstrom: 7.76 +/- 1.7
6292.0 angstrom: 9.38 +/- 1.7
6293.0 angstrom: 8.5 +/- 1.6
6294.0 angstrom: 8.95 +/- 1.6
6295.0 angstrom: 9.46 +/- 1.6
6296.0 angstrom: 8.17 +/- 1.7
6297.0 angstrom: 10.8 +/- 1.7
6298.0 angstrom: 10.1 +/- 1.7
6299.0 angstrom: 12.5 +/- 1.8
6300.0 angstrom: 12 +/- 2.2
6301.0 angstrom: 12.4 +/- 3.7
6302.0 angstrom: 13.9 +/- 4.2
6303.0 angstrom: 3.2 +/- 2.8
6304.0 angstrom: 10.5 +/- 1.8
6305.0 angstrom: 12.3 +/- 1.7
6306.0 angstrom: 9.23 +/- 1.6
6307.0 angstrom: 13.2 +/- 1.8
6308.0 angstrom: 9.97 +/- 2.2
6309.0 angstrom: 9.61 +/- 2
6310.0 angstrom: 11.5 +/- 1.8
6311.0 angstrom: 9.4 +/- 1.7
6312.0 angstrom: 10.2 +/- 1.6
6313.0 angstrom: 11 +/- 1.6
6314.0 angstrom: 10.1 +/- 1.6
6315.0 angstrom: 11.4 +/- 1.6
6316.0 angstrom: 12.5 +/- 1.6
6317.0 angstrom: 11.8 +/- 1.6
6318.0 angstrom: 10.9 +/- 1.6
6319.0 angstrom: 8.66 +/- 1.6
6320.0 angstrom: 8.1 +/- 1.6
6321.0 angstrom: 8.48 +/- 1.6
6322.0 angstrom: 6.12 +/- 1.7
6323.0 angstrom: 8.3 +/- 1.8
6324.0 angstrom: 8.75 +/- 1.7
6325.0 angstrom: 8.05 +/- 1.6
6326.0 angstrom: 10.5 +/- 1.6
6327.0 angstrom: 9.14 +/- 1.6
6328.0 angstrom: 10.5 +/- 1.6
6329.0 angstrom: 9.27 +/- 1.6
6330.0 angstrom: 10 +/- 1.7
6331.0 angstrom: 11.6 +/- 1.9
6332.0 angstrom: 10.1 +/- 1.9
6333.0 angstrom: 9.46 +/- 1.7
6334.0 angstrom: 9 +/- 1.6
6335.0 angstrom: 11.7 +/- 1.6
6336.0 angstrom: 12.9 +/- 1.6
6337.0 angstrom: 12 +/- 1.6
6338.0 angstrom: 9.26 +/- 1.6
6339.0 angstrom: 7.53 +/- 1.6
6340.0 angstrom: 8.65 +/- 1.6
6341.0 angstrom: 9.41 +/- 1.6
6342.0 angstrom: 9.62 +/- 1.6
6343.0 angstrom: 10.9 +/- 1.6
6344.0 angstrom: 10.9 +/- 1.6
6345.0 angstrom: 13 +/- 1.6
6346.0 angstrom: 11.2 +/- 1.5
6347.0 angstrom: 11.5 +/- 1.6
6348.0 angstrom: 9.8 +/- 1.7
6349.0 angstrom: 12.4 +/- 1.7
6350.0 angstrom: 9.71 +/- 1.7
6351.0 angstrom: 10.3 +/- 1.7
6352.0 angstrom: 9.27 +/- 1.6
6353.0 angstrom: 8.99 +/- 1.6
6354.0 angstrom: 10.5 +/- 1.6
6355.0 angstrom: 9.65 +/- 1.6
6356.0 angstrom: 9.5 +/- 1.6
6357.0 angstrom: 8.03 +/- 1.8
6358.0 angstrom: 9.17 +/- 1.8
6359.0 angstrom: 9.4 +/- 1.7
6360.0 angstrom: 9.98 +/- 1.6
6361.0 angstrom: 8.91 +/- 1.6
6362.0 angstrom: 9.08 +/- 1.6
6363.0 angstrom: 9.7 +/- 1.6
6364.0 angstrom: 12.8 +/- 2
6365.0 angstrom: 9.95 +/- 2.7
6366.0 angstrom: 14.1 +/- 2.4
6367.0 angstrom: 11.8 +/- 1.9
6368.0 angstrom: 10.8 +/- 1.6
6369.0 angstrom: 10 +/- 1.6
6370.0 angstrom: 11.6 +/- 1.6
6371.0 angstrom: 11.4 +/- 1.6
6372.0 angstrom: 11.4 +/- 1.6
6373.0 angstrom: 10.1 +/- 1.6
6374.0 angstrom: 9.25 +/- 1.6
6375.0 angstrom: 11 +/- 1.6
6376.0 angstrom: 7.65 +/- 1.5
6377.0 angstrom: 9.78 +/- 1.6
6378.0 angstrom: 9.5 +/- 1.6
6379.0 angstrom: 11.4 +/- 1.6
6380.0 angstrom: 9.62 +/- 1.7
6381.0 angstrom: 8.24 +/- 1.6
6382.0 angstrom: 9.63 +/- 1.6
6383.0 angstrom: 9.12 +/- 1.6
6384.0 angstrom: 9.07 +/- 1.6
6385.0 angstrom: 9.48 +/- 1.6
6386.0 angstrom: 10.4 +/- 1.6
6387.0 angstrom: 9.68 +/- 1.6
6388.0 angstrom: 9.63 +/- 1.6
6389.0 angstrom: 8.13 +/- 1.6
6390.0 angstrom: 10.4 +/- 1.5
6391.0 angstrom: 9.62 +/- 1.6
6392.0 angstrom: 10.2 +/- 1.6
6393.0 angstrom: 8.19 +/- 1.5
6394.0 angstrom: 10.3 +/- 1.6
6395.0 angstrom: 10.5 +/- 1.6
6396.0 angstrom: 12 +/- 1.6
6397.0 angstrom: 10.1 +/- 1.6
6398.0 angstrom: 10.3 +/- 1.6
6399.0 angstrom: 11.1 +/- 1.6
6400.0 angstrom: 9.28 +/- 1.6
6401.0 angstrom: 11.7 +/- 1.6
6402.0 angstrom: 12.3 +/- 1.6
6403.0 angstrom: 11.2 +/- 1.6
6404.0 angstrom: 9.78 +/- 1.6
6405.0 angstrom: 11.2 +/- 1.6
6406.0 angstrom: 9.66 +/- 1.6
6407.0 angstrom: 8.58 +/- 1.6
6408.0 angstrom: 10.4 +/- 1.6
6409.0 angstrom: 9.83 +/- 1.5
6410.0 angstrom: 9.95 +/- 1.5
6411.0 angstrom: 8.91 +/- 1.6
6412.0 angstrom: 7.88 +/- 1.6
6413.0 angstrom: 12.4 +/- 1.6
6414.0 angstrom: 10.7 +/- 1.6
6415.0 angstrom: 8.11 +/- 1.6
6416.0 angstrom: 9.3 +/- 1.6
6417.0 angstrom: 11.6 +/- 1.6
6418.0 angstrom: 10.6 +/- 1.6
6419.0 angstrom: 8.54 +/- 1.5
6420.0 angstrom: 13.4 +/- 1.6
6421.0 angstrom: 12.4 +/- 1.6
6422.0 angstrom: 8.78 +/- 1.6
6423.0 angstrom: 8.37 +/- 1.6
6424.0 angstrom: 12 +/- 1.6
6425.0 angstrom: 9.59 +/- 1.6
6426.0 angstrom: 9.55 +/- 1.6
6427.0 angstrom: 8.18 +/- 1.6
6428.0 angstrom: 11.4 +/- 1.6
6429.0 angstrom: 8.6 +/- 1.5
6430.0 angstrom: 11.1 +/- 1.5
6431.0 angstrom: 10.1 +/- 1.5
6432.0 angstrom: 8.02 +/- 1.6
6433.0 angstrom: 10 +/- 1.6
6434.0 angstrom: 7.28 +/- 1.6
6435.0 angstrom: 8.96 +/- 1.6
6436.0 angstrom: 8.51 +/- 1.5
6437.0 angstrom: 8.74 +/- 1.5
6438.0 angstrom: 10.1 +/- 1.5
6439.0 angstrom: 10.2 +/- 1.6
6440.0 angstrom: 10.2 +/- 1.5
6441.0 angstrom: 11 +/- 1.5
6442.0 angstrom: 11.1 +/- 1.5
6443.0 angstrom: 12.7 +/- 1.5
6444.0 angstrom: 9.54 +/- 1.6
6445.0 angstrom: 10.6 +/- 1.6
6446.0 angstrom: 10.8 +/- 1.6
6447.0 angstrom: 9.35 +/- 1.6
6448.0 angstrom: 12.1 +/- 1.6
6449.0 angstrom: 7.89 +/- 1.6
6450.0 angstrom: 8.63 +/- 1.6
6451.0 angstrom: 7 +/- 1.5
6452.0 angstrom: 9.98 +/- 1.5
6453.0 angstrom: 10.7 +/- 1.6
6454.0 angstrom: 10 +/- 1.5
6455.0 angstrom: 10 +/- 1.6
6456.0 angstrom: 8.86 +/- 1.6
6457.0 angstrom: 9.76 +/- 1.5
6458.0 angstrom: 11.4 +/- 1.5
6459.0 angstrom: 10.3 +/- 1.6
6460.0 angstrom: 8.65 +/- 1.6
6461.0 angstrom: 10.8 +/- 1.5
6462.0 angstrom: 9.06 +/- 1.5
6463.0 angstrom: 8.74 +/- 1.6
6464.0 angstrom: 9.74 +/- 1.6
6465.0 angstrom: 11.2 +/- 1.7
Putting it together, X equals 1.02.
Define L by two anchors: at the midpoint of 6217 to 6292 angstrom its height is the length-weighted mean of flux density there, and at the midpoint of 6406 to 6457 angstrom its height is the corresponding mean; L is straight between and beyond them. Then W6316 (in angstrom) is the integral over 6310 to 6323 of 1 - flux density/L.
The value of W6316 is 0.2 angstrom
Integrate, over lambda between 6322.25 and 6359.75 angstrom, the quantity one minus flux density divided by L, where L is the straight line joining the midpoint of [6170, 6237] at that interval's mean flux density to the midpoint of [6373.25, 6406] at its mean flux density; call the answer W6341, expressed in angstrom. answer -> 0.26 angstrom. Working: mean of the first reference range 10.2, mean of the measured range 9.97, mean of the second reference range 9.99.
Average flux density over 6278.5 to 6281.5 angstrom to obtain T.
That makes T 9.13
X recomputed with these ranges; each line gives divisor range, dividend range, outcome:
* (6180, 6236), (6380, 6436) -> 1.04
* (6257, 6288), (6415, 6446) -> 1.03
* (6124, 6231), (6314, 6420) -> 1.05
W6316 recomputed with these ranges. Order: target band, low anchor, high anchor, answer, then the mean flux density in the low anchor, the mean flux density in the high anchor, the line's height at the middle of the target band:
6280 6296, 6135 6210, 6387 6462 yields 1.4 angstrom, 10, 9.98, 10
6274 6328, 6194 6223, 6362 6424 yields 1.5 angstrom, 10.2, 10.2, 10.2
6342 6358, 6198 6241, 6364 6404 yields -0.1 angstrom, 10.3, 10.3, 10.3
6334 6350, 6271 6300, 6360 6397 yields -0.9 angstrom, 9.94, 10.1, 10.1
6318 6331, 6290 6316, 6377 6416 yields 1.5 angstrom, 10.3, 9.95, 10.2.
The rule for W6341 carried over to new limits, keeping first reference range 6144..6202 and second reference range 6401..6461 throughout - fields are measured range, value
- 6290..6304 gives 0.2 angstrom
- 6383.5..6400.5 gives 0.1 angstrom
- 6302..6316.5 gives -0.7 angstrom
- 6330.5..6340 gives -0.3 angstrom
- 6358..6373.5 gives -1.1 angstrom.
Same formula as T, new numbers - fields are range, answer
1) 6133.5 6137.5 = 10.6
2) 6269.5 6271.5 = 10.6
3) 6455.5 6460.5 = 9.79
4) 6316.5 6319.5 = 10.5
